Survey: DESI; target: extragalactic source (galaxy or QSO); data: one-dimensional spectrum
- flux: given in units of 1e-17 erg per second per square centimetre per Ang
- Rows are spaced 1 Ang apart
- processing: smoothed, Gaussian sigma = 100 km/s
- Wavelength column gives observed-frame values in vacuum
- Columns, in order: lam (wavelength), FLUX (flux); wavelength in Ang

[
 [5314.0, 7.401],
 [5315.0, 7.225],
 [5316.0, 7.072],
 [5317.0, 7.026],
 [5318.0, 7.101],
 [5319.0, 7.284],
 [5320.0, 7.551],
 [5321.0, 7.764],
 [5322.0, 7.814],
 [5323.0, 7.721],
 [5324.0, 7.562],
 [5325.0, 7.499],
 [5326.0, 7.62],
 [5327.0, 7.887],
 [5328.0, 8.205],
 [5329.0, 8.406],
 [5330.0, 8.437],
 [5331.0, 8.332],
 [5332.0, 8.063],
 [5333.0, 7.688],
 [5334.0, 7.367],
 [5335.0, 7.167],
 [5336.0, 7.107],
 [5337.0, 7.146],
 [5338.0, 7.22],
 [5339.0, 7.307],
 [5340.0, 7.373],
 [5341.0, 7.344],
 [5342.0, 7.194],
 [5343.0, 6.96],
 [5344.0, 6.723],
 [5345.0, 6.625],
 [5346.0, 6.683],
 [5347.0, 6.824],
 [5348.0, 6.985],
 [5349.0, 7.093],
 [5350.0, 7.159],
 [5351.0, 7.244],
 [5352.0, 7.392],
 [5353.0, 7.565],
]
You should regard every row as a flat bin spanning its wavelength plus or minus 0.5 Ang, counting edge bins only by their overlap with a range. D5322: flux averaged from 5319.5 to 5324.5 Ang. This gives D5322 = 7.68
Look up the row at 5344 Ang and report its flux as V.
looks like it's 6.723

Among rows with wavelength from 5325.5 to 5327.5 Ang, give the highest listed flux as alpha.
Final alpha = 7.887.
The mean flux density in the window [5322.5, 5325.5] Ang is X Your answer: 7.59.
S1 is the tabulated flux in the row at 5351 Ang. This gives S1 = 7.244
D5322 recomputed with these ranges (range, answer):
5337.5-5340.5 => 7.3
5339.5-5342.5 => 7.3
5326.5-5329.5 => 8.17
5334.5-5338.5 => 7.16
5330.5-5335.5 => 7.72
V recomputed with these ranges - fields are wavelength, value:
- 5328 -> 8.205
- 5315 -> 7.225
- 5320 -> 7.551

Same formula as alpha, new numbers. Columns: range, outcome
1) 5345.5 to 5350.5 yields 7.159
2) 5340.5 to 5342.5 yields 7.344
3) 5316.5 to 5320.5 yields 7.551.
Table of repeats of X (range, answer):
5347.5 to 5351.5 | 7.12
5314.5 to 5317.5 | 7.11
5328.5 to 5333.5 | 8.19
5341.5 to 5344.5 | 6.96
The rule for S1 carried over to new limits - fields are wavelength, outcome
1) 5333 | 7.688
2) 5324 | 7.562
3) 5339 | 7.307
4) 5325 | 7.499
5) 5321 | 7.764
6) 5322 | 7.814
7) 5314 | 7.401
